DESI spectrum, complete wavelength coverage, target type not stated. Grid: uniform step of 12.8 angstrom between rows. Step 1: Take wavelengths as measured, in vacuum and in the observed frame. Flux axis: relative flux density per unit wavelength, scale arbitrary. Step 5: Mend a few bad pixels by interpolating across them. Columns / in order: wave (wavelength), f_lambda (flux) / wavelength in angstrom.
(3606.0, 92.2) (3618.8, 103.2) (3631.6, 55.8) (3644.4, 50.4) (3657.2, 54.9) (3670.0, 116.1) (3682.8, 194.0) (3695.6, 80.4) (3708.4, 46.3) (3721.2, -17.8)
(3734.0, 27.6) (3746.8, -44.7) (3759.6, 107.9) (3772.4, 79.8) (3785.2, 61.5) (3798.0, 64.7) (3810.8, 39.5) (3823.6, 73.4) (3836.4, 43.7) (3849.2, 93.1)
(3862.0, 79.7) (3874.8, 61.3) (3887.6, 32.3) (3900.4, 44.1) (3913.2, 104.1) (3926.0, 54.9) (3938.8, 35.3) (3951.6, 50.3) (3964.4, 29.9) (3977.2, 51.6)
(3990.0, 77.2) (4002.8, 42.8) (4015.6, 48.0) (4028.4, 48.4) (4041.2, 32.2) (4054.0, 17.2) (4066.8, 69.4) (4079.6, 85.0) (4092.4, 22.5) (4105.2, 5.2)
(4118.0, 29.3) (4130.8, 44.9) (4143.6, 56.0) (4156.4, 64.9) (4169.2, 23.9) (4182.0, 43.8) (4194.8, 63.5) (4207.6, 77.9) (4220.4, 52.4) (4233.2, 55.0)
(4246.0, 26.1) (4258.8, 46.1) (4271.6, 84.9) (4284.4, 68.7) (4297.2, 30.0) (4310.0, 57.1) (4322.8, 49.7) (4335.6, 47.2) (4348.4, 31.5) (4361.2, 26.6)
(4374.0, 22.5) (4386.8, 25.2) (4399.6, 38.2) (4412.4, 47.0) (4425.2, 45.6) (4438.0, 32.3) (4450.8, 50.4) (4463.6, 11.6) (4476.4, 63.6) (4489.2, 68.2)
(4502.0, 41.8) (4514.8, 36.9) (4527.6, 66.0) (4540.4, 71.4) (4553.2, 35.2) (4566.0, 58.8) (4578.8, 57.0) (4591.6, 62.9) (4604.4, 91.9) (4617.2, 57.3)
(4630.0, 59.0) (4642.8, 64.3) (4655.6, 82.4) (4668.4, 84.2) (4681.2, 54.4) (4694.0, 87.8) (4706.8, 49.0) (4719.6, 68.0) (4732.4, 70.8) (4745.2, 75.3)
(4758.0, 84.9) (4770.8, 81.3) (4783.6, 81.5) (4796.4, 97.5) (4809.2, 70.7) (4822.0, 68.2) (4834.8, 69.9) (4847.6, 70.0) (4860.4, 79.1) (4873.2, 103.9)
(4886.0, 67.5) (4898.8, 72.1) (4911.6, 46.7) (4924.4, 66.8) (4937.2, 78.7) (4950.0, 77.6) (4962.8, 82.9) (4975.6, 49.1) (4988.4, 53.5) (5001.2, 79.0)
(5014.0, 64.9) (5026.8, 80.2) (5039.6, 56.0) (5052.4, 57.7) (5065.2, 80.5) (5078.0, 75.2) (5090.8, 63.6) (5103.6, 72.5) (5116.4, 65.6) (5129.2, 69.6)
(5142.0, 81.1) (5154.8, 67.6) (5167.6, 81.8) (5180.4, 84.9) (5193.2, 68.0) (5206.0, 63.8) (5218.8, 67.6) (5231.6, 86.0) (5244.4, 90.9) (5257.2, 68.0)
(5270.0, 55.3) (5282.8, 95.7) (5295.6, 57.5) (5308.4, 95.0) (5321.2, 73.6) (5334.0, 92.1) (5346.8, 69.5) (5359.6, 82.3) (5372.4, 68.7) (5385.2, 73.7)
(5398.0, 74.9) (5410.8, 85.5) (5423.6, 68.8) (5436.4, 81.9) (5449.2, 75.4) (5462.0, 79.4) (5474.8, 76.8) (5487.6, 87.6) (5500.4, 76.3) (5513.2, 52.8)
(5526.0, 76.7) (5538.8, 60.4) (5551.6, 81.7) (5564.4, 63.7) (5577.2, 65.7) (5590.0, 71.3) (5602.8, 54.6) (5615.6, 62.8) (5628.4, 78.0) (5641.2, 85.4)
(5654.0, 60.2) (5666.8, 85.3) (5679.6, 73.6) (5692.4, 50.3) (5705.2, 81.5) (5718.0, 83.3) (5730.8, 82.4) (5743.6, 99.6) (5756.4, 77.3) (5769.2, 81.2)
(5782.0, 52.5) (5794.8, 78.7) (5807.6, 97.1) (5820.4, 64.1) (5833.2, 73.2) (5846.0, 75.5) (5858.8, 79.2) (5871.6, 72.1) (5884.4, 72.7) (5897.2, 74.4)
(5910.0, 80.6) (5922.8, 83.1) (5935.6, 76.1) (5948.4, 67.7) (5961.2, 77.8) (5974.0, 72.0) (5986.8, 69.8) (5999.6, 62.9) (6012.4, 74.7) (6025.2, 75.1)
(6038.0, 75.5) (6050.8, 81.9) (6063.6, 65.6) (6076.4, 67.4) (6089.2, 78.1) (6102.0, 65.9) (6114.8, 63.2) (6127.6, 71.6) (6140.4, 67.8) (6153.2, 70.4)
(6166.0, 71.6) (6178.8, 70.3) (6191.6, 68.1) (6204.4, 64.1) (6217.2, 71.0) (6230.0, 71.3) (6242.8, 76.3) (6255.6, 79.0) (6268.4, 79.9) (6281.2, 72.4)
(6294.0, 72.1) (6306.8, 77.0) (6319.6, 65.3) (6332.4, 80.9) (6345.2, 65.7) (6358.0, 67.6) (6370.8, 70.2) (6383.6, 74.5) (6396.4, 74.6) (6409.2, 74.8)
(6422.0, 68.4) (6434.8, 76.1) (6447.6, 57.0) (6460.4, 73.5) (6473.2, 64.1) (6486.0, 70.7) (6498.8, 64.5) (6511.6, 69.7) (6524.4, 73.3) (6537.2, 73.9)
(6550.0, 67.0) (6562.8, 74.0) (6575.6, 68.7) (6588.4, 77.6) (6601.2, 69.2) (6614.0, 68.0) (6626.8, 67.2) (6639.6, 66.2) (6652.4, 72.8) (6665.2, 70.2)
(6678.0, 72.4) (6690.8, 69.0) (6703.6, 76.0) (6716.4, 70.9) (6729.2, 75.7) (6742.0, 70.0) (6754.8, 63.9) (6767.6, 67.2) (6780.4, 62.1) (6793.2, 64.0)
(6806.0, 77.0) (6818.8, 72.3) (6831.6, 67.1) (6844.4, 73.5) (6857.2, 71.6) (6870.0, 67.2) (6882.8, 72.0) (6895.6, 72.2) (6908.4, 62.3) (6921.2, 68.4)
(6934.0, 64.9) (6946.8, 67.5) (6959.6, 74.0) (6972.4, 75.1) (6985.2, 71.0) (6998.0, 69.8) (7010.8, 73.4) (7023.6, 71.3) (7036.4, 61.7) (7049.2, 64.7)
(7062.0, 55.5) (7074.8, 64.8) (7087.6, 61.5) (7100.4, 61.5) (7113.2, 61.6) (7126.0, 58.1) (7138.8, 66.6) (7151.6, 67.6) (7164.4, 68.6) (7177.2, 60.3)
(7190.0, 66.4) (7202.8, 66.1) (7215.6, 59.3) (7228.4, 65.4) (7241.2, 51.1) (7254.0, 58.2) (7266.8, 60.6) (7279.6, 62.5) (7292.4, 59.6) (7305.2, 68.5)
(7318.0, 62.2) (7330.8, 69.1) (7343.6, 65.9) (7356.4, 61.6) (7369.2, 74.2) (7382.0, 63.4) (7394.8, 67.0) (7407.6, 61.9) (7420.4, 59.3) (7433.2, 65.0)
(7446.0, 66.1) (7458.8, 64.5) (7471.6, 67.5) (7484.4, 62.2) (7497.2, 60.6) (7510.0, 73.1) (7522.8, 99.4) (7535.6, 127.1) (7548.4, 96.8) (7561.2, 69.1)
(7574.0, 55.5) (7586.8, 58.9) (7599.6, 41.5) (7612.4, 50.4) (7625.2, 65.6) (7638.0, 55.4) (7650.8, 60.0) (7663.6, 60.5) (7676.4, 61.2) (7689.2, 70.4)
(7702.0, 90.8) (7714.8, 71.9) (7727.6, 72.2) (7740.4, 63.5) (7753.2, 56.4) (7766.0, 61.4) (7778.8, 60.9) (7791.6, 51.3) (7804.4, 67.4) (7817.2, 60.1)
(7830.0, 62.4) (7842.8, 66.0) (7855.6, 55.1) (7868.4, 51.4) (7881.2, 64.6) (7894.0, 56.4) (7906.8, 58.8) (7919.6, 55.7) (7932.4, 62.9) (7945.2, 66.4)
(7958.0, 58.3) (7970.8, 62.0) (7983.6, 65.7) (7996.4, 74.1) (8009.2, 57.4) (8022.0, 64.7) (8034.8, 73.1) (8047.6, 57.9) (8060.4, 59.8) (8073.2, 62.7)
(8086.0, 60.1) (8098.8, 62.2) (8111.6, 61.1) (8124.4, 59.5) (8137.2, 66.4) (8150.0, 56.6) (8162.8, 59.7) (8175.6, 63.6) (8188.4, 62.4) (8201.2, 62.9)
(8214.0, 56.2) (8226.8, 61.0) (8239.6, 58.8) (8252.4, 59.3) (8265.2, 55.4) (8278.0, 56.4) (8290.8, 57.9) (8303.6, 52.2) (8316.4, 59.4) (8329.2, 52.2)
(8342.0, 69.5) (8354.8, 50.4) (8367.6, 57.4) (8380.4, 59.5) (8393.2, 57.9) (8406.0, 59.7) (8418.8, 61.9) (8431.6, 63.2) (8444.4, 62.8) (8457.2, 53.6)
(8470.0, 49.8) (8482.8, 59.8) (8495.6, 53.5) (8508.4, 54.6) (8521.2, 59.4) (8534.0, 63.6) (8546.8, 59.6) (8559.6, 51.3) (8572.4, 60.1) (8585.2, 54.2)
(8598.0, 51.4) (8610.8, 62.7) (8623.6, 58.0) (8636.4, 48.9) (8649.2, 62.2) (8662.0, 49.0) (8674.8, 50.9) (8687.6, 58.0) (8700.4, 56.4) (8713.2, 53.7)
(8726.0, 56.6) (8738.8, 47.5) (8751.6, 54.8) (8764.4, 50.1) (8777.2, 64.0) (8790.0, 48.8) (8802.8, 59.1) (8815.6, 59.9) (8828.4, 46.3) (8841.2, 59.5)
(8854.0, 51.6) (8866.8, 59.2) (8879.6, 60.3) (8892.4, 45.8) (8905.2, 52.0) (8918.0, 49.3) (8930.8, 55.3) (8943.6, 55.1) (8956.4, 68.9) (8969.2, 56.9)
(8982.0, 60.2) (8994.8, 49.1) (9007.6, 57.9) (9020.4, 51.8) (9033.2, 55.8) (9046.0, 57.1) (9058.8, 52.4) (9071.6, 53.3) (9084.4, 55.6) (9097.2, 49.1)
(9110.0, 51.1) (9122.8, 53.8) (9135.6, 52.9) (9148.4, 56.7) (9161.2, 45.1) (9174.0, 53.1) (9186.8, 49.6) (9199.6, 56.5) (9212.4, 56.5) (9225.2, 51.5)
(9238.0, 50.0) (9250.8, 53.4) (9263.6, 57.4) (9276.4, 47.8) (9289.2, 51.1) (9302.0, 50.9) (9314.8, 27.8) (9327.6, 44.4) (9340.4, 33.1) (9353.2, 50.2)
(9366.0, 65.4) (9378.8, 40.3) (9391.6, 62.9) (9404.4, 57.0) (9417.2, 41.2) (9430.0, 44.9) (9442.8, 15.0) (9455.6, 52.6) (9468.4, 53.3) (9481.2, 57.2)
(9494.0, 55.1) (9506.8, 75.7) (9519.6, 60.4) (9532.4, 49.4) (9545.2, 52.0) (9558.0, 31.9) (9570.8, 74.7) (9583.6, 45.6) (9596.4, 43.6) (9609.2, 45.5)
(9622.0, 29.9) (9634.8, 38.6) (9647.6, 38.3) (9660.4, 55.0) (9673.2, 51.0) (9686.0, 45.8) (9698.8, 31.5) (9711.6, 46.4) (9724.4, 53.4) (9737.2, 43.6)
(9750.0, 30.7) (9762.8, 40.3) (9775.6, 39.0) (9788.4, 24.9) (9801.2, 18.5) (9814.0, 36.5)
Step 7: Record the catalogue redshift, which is 0.147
